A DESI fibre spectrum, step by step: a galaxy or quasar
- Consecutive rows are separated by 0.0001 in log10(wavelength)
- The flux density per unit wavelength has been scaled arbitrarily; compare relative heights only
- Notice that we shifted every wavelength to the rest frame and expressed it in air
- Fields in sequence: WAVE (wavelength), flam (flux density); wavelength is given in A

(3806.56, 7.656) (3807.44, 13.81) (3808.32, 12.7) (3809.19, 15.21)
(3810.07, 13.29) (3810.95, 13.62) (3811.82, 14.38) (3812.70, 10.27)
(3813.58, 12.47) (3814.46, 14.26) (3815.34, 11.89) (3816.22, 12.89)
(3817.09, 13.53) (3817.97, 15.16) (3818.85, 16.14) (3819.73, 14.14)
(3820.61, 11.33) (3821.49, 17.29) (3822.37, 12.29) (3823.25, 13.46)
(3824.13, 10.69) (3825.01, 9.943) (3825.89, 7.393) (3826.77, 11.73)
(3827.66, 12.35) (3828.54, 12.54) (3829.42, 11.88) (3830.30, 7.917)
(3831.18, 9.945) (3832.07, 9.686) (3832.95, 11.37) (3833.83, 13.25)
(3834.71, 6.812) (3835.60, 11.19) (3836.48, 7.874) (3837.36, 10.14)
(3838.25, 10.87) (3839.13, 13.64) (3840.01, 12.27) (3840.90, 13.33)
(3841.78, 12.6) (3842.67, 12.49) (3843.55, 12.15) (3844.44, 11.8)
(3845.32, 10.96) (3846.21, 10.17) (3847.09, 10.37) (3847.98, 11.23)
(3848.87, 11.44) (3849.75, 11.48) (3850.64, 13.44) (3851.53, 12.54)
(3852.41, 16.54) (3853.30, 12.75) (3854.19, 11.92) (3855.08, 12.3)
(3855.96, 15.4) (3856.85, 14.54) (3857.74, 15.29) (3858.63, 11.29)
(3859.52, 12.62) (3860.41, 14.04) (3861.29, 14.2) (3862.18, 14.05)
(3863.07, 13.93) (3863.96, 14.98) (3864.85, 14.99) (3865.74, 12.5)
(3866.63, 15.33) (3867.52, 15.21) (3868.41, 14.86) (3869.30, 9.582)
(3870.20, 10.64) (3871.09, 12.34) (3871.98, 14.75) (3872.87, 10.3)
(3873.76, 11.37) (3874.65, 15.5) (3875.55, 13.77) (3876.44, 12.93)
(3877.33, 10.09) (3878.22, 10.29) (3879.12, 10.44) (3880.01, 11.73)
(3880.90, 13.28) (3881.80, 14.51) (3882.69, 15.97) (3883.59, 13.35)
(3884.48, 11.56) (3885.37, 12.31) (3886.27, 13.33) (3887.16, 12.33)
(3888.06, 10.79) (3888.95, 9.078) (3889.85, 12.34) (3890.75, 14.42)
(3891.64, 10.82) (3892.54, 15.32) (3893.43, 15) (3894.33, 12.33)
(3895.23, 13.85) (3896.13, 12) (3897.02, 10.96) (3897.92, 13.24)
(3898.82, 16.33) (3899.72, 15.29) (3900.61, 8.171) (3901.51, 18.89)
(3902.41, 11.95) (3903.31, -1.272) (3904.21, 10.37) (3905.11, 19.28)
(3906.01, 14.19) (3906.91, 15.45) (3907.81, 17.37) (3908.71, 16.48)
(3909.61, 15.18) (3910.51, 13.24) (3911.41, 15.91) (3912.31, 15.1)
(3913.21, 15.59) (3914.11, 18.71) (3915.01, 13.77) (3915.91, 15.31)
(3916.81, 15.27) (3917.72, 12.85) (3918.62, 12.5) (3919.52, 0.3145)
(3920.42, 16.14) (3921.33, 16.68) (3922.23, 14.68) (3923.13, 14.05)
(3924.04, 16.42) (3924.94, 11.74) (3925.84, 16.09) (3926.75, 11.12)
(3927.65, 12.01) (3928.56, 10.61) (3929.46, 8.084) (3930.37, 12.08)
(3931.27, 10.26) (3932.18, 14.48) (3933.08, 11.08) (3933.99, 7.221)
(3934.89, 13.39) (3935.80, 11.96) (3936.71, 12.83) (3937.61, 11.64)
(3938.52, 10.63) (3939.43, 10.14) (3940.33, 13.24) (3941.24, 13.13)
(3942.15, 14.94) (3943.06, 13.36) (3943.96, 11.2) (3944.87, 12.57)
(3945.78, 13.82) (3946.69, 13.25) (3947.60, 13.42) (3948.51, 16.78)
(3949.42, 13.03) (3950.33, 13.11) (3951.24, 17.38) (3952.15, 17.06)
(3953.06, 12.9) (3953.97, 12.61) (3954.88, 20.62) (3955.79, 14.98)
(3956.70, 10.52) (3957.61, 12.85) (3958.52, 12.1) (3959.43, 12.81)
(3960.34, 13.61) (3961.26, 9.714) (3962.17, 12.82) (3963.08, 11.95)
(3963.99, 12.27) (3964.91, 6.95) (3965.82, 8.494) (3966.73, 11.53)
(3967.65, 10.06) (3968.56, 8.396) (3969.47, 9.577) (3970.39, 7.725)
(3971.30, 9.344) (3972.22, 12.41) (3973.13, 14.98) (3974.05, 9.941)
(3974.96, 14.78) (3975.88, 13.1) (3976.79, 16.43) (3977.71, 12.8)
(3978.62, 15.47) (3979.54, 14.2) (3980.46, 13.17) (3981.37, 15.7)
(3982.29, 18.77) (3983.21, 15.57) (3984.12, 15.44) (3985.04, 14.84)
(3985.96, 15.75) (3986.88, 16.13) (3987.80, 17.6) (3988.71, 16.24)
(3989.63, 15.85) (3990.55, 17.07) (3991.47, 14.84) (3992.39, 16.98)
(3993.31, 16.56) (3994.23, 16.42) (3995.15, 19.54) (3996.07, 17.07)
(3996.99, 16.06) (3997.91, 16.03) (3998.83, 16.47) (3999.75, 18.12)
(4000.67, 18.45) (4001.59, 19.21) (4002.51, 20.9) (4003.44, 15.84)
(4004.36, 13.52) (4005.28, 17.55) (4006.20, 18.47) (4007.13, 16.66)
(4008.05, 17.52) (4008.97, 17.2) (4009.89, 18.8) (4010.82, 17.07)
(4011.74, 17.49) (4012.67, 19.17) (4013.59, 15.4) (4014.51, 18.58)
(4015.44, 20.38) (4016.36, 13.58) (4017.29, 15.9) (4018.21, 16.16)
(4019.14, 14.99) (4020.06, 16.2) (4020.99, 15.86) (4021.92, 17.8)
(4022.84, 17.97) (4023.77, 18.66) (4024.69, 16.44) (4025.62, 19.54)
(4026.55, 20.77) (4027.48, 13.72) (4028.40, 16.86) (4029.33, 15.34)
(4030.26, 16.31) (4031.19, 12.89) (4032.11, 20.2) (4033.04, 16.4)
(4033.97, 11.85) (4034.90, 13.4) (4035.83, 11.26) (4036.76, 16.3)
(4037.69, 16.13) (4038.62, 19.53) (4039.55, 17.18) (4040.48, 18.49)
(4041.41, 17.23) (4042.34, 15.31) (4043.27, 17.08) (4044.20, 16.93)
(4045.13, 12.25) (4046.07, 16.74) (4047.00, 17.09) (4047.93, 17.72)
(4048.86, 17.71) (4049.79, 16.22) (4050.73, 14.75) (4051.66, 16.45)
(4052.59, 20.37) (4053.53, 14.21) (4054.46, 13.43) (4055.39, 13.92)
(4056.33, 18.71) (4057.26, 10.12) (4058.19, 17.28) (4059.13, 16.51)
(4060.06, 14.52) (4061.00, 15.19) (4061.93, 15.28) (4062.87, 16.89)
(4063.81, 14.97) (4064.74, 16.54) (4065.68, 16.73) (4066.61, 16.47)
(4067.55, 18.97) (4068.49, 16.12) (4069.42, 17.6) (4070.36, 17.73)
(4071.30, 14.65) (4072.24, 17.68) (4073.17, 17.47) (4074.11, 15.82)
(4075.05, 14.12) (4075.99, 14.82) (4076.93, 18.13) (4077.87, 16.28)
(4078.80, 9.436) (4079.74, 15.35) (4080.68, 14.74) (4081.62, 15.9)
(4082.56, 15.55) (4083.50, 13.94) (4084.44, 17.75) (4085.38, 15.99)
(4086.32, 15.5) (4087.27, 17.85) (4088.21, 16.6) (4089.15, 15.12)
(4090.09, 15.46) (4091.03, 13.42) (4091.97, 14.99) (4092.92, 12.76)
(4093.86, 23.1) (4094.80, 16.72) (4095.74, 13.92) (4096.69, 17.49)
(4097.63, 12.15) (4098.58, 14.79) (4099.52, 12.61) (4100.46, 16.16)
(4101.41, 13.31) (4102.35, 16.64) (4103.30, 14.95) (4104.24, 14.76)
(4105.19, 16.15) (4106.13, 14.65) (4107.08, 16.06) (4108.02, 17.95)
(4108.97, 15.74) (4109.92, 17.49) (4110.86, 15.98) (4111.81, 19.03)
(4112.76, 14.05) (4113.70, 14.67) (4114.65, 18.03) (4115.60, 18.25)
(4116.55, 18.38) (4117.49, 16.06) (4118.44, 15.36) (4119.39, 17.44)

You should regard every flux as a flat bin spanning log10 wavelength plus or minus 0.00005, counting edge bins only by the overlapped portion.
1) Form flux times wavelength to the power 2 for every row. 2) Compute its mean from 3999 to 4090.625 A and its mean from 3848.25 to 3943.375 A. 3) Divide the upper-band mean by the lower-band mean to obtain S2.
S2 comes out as 1.4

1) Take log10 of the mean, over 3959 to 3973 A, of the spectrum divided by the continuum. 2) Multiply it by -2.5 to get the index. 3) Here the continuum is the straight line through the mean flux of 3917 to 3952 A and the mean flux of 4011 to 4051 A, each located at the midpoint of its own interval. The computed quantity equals 0.29 mag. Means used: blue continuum 12.6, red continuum 16.5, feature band 10.6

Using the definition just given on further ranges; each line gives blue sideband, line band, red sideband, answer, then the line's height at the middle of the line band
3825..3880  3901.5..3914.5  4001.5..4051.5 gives -0.049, 13.6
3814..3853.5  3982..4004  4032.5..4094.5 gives -0.150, 14.7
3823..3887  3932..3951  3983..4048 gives 0.160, 14.7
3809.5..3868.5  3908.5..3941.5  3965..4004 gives 0.073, 13.9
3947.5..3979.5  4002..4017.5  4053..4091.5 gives -0.236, 13.9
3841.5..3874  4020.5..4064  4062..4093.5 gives -0.058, 15.3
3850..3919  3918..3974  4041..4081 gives 0.159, 14.3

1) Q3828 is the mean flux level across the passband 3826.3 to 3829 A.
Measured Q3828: 12.1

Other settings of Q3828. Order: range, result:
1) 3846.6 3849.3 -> 11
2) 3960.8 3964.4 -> 11.7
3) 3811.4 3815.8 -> 12.6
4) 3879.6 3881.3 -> 12.5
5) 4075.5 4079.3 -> 14.7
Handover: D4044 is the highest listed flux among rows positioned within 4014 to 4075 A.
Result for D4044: 20.77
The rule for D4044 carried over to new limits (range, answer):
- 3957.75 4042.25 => 20.9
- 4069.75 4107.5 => 23.1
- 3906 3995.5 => 20.62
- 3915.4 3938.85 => 16.68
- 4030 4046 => 20.2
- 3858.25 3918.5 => 19.28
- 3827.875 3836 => 13.25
